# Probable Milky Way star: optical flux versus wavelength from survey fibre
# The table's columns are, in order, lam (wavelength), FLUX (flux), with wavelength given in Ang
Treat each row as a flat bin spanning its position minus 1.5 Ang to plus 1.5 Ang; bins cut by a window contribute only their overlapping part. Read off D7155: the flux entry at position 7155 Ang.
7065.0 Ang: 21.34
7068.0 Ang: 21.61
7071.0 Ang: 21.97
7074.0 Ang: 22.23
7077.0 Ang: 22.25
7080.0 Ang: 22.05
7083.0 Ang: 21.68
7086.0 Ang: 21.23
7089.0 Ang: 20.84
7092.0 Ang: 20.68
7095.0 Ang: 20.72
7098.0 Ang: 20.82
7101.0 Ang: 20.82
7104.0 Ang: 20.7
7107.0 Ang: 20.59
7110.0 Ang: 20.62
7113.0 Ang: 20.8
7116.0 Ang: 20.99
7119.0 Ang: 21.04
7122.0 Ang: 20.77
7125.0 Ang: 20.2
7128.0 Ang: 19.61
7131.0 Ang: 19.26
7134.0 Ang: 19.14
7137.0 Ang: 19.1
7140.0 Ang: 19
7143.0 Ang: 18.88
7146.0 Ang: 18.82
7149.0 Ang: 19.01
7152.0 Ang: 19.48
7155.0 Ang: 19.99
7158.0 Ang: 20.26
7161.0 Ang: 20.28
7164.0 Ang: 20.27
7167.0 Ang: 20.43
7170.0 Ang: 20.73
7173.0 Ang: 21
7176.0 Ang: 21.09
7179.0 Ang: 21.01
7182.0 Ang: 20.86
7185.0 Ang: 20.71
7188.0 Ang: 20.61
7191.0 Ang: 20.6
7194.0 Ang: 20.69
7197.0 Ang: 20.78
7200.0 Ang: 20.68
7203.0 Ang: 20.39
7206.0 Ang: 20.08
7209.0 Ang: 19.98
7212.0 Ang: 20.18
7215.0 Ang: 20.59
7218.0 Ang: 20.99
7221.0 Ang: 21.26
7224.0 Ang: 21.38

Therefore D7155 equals 19.99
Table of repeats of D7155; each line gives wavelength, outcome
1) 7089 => 20.84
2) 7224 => 21.38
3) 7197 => 20.78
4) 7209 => 19.98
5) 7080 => 22.05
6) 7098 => 20.82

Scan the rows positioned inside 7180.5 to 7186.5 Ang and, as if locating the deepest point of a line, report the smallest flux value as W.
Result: 20.71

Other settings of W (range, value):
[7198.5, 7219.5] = 19.98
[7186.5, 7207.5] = 20.08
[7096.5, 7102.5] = 20.82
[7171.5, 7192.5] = 20.6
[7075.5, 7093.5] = 20.68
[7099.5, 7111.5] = 20.59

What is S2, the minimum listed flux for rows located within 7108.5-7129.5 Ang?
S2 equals 19.61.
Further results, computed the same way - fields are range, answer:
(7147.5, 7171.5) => 19.01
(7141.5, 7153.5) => 18.82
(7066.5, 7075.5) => 21.61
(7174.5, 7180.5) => 21.01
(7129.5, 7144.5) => 18.88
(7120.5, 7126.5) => 20.2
